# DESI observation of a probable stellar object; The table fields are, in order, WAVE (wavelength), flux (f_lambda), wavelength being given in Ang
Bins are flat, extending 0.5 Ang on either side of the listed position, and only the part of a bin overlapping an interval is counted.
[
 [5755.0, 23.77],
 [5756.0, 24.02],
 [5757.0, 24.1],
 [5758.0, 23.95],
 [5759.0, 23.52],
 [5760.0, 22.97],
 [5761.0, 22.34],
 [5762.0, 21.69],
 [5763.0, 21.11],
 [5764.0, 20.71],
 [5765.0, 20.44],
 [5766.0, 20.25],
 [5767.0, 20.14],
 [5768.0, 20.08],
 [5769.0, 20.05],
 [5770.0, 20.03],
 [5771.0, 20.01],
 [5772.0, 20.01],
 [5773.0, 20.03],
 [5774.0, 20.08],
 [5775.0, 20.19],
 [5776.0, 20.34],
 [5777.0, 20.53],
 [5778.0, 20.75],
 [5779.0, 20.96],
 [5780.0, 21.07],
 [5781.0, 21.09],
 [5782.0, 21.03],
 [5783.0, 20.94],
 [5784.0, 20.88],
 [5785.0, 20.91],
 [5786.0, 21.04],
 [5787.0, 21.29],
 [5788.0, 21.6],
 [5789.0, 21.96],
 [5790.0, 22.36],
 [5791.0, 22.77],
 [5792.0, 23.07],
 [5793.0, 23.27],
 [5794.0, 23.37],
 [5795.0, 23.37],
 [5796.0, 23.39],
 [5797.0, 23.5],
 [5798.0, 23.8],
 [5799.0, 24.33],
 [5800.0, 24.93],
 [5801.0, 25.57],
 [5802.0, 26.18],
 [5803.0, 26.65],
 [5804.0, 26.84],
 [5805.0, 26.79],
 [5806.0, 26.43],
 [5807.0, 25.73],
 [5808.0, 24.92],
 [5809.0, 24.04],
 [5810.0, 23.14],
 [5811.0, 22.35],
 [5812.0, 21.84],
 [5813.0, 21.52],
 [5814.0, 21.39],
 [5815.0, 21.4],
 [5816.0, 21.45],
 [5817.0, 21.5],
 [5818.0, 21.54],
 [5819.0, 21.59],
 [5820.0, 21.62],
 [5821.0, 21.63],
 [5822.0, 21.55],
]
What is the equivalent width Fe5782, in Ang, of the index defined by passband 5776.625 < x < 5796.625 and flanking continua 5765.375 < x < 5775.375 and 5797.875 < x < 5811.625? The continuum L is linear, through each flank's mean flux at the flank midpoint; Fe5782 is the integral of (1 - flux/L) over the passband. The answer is 0.6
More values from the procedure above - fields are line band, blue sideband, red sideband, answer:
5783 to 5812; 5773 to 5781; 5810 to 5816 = -3.2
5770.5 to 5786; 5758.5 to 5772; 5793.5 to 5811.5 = 1.2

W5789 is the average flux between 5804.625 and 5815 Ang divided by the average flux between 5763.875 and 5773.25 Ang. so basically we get 1.17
